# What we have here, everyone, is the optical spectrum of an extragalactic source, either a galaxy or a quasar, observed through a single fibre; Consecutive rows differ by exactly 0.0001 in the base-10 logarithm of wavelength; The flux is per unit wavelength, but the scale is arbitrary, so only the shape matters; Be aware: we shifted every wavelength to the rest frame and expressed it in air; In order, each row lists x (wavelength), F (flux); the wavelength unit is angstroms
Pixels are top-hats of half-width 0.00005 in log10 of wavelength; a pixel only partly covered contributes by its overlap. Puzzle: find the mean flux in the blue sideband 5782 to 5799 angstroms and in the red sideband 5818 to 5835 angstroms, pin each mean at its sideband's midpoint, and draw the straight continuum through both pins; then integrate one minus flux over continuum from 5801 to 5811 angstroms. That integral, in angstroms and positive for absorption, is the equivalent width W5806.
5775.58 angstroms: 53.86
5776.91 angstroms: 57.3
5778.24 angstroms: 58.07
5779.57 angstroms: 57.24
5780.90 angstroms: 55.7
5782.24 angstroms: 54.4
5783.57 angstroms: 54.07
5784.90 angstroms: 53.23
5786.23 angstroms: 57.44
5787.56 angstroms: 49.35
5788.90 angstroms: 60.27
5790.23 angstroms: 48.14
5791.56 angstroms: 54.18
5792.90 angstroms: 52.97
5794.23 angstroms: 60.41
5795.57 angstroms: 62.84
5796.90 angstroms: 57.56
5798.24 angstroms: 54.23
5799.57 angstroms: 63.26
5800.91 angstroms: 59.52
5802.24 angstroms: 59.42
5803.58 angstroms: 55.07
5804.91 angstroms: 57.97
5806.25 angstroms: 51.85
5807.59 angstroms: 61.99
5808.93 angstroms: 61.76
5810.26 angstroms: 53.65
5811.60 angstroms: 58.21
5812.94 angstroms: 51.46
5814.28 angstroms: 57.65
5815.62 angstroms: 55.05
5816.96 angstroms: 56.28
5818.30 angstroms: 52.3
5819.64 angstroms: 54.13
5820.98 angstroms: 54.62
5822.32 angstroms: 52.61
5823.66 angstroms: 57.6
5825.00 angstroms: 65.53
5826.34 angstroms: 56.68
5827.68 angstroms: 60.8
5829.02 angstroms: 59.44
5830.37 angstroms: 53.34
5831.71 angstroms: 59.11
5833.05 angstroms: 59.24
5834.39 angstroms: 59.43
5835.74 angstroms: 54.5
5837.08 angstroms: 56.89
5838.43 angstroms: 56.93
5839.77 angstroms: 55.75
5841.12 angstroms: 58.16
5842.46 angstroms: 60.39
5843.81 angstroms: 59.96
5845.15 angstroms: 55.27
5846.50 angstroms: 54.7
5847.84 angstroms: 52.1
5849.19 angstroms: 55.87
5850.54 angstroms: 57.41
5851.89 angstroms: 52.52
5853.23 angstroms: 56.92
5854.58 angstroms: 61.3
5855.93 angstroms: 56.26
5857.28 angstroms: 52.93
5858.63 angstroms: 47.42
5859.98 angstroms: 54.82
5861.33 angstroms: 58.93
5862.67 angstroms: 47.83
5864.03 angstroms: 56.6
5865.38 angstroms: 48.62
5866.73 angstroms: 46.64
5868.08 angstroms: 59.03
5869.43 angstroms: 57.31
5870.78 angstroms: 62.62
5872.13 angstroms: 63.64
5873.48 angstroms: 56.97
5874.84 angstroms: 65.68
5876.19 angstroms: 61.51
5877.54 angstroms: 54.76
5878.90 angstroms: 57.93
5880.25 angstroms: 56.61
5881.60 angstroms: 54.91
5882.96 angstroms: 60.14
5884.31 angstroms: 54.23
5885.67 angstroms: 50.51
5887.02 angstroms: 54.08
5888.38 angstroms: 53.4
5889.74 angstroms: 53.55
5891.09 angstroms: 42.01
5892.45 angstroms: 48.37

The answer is -0.2 angstroms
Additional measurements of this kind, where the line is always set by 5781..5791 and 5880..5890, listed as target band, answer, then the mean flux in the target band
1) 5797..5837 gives -2.2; 57.1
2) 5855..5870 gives 0.3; 53.4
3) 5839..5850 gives -0.4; 56.5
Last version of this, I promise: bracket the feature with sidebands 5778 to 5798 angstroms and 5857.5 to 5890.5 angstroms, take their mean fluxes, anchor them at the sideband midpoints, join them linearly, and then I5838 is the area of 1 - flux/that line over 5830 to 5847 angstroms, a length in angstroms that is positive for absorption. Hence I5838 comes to -0.5 angstroms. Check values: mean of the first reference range 55.6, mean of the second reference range 55.7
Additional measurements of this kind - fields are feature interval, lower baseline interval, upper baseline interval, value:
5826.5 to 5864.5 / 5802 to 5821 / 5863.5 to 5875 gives 0.3 angstroms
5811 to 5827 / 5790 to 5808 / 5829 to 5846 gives 0.4 angstroms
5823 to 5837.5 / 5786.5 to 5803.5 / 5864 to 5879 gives -0.3 angstroms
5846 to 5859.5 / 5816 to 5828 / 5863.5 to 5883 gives 0.6 angstroms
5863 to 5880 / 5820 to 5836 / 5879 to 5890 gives -0.6 angstroms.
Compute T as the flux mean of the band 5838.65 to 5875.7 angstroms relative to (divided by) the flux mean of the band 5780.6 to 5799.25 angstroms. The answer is 1.01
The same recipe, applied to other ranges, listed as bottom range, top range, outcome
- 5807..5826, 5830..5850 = 1.00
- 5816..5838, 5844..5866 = 0.96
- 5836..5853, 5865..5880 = 1.03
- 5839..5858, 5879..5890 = 0.97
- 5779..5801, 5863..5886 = 1.01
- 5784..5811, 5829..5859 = 0.99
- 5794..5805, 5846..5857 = 0.95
